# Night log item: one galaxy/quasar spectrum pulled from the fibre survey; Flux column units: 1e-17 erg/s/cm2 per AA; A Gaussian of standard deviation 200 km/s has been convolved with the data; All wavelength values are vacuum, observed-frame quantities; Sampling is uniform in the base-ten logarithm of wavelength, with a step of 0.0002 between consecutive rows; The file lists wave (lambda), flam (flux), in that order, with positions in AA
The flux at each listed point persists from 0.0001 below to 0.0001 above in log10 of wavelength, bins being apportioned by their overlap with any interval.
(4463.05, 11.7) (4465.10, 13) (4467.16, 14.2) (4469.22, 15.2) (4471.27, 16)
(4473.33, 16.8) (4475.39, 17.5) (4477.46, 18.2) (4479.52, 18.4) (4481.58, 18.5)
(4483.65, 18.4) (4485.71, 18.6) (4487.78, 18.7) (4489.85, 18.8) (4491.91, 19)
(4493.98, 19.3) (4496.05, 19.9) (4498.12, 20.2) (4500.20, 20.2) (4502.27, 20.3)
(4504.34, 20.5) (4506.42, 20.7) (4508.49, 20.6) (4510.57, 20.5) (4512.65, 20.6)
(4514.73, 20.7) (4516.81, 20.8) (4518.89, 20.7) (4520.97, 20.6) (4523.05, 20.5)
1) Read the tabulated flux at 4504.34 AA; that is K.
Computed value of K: 20.5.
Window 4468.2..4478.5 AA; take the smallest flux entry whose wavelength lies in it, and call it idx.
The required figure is 15.2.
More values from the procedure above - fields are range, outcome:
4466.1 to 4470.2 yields 14.2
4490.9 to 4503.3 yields 19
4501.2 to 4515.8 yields 20.3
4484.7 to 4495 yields 18.6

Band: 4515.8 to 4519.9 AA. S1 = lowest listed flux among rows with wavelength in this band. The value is 20.7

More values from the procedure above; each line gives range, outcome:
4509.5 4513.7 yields 20.5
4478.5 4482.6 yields 18.4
